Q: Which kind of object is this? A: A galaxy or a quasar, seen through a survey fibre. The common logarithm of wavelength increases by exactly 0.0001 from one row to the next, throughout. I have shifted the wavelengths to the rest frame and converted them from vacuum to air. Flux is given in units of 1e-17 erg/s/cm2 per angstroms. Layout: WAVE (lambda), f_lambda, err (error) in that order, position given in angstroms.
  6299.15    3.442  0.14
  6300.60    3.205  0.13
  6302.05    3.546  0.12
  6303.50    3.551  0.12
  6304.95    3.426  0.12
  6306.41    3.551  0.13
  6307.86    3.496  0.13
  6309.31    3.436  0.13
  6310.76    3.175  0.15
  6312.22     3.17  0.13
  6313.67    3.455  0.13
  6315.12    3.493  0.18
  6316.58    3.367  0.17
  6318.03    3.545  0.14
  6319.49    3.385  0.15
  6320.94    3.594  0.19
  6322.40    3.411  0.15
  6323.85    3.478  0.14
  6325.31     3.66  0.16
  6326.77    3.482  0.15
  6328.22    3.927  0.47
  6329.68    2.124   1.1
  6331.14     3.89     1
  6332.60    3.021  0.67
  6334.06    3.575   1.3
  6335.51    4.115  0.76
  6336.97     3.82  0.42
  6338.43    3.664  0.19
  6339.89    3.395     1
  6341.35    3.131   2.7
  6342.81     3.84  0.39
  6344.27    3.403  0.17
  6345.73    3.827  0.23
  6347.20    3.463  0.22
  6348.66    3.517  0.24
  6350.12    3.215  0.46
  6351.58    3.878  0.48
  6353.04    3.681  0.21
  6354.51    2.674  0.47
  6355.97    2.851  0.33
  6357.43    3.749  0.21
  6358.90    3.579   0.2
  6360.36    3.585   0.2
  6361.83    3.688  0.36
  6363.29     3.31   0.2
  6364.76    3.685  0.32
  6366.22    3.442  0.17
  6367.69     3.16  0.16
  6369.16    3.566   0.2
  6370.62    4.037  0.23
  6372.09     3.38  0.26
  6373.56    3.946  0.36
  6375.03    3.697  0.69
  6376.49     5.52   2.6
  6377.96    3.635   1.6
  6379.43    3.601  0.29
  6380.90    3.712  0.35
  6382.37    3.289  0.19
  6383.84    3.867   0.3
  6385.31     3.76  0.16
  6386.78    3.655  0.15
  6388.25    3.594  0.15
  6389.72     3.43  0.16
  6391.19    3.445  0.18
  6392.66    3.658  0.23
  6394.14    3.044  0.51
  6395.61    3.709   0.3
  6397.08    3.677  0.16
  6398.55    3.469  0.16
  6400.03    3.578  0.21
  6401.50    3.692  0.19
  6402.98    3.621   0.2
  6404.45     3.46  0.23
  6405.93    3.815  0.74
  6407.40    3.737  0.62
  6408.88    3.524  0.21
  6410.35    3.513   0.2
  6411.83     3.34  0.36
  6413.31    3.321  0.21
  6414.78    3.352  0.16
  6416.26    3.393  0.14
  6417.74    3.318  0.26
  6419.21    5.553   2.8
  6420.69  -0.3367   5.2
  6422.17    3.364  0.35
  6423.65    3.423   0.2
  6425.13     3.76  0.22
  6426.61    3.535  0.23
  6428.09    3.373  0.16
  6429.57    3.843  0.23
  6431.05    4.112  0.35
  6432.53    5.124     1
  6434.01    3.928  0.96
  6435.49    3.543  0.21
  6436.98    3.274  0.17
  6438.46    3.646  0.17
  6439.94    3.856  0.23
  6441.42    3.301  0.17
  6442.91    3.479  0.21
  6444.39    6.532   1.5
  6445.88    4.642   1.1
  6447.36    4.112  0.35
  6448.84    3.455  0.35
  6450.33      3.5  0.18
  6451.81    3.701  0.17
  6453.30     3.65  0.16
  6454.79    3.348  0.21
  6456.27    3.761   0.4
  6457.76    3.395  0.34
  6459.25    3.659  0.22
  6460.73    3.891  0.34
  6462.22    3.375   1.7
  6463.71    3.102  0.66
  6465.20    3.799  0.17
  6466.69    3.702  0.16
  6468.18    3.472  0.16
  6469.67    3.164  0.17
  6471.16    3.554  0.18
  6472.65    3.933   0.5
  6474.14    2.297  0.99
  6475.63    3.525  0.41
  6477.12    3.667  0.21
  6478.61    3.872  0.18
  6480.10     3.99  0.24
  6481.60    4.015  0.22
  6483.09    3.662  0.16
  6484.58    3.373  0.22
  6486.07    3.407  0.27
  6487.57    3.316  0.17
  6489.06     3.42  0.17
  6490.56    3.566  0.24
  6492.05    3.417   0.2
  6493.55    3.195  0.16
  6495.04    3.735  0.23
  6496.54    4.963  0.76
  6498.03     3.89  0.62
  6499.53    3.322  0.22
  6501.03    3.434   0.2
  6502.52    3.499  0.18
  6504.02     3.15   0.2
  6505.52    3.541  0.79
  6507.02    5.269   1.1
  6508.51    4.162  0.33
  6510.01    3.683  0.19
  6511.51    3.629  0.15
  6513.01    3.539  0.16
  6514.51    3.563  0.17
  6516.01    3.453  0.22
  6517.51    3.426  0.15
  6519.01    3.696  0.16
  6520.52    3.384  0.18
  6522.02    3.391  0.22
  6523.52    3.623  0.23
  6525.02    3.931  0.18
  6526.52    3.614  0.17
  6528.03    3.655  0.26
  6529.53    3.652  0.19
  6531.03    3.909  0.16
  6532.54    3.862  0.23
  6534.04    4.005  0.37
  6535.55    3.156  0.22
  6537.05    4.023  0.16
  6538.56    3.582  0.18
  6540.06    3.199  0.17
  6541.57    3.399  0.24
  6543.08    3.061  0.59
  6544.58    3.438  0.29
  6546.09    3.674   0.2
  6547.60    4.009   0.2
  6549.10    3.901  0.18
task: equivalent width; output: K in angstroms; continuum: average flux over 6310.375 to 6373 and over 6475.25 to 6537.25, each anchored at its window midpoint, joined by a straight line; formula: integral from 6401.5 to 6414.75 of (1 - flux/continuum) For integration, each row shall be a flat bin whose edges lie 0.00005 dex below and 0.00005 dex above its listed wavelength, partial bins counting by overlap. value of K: 0.1 angstroms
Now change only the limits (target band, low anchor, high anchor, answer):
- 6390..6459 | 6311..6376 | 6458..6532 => -1.4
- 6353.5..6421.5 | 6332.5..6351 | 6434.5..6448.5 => 4.3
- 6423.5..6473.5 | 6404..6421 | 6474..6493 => -4.1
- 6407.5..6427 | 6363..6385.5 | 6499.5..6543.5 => 2.0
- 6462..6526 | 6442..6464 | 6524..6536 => 3.0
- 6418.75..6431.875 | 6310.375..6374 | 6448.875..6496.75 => 0.6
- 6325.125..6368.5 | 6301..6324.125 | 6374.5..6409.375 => 0.8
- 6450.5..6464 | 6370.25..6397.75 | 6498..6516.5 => 0.5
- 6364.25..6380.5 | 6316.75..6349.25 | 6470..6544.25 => -1.2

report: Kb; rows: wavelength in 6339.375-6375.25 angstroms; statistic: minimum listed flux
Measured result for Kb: 2.674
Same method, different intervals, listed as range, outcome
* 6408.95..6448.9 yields -0.3367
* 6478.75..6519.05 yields 3.15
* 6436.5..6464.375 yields 3.102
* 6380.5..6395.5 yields 3.044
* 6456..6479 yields 2.297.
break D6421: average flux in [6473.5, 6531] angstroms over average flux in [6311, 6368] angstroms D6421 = 1.05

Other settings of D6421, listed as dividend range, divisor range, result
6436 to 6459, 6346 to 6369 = 1.11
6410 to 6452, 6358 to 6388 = 1.00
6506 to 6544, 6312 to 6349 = 1.05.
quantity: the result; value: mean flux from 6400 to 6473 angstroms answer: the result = 3.64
